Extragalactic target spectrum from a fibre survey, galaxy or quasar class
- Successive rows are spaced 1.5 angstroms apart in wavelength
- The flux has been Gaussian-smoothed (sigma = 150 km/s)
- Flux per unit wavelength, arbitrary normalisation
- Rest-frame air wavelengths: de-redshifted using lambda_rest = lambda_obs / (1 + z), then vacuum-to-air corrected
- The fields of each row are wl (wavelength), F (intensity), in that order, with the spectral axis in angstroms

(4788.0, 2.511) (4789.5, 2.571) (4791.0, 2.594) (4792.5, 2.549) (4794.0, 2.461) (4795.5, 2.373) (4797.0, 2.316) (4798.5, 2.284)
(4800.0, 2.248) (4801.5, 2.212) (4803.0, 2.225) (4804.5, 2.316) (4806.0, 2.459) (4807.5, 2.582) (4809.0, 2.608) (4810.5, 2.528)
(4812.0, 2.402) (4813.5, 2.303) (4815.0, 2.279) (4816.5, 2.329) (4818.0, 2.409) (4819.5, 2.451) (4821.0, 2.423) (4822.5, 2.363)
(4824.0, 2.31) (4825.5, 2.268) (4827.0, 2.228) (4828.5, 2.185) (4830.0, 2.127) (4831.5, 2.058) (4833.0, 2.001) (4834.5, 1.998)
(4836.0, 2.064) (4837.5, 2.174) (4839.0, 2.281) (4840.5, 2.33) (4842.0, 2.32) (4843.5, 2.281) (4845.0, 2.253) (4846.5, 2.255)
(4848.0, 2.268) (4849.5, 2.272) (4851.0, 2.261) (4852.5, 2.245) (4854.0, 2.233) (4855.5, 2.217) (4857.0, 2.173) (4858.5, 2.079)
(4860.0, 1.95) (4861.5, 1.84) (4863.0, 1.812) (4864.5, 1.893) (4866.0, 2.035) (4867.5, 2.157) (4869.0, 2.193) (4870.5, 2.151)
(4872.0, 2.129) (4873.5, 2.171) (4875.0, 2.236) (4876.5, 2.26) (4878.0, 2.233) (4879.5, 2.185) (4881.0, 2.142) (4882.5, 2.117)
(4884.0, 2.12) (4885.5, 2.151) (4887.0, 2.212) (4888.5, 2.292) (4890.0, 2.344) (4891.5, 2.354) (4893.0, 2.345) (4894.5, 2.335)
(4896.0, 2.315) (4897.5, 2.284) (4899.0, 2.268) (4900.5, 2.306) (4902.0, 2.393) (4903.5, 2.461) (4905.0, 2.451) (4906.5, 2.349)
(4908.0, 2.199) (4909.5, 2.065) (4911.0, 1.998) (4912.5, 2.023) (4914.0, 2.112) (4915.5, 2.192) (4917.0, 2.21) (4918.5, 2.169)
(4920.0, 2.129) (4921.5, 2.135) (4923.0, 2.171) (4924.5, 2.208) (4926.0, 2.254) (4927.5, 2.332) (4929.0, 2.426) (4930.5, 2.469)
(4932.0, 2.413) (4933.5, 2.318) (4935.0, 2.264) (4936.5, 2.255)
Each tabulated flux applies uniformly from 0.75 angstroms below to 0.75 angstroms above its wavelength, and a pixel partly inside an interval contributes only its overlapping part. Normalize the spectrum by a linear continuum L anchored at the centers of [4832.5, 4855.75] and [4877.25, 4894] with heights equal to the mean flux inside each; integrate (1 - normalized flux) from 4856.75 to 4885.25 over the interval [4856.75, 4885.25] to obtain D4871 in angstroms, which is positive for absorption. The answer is 1.6 angstroms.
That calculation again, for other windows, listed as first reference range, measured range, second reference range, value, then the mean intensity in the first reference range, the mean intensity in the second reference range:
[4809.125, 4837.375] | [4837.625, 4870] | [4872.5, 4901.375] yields 1.4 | 2.27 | 2.25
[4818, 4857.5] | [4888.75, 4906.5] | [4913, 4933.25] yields -0.8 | 2.24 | 2.25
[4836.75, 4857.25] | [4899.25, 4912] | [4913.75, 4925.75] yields -0.5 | 2.26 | 2.17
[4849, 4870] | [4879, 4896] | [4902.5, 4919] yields -0.7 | 2.1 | 2.21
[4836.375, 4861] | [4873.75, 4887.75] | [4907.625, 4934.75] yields 0.2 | 2.22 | 2.21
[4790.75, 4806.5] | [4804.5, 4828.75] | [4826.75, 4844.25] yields -1.3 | 2.36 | 2.17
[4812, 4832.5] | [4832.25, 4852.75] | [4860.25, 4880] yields -0.1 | 2.29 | 2.09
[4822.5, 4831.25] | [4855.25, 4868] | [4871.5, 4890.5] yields 1.2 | 2.23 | 2.2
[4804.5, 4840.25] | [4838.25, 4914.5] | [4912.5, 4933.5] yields 2.2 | 2.3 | 2.24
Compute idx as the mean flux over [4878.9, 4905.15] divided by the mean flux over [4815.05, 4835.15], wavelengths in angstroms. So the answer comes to 1.02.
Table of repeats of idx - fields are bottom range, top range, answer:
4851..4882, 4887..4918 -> 1.07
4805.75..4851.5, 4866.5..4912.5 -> 0.98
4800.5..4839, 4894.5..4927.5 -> 0.97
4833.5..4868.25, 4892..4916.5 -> 1.05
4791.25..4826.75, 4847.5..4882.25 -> 0.90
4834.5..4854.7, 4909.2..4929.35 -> 0.97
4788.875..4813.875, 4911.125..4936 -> 0.92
